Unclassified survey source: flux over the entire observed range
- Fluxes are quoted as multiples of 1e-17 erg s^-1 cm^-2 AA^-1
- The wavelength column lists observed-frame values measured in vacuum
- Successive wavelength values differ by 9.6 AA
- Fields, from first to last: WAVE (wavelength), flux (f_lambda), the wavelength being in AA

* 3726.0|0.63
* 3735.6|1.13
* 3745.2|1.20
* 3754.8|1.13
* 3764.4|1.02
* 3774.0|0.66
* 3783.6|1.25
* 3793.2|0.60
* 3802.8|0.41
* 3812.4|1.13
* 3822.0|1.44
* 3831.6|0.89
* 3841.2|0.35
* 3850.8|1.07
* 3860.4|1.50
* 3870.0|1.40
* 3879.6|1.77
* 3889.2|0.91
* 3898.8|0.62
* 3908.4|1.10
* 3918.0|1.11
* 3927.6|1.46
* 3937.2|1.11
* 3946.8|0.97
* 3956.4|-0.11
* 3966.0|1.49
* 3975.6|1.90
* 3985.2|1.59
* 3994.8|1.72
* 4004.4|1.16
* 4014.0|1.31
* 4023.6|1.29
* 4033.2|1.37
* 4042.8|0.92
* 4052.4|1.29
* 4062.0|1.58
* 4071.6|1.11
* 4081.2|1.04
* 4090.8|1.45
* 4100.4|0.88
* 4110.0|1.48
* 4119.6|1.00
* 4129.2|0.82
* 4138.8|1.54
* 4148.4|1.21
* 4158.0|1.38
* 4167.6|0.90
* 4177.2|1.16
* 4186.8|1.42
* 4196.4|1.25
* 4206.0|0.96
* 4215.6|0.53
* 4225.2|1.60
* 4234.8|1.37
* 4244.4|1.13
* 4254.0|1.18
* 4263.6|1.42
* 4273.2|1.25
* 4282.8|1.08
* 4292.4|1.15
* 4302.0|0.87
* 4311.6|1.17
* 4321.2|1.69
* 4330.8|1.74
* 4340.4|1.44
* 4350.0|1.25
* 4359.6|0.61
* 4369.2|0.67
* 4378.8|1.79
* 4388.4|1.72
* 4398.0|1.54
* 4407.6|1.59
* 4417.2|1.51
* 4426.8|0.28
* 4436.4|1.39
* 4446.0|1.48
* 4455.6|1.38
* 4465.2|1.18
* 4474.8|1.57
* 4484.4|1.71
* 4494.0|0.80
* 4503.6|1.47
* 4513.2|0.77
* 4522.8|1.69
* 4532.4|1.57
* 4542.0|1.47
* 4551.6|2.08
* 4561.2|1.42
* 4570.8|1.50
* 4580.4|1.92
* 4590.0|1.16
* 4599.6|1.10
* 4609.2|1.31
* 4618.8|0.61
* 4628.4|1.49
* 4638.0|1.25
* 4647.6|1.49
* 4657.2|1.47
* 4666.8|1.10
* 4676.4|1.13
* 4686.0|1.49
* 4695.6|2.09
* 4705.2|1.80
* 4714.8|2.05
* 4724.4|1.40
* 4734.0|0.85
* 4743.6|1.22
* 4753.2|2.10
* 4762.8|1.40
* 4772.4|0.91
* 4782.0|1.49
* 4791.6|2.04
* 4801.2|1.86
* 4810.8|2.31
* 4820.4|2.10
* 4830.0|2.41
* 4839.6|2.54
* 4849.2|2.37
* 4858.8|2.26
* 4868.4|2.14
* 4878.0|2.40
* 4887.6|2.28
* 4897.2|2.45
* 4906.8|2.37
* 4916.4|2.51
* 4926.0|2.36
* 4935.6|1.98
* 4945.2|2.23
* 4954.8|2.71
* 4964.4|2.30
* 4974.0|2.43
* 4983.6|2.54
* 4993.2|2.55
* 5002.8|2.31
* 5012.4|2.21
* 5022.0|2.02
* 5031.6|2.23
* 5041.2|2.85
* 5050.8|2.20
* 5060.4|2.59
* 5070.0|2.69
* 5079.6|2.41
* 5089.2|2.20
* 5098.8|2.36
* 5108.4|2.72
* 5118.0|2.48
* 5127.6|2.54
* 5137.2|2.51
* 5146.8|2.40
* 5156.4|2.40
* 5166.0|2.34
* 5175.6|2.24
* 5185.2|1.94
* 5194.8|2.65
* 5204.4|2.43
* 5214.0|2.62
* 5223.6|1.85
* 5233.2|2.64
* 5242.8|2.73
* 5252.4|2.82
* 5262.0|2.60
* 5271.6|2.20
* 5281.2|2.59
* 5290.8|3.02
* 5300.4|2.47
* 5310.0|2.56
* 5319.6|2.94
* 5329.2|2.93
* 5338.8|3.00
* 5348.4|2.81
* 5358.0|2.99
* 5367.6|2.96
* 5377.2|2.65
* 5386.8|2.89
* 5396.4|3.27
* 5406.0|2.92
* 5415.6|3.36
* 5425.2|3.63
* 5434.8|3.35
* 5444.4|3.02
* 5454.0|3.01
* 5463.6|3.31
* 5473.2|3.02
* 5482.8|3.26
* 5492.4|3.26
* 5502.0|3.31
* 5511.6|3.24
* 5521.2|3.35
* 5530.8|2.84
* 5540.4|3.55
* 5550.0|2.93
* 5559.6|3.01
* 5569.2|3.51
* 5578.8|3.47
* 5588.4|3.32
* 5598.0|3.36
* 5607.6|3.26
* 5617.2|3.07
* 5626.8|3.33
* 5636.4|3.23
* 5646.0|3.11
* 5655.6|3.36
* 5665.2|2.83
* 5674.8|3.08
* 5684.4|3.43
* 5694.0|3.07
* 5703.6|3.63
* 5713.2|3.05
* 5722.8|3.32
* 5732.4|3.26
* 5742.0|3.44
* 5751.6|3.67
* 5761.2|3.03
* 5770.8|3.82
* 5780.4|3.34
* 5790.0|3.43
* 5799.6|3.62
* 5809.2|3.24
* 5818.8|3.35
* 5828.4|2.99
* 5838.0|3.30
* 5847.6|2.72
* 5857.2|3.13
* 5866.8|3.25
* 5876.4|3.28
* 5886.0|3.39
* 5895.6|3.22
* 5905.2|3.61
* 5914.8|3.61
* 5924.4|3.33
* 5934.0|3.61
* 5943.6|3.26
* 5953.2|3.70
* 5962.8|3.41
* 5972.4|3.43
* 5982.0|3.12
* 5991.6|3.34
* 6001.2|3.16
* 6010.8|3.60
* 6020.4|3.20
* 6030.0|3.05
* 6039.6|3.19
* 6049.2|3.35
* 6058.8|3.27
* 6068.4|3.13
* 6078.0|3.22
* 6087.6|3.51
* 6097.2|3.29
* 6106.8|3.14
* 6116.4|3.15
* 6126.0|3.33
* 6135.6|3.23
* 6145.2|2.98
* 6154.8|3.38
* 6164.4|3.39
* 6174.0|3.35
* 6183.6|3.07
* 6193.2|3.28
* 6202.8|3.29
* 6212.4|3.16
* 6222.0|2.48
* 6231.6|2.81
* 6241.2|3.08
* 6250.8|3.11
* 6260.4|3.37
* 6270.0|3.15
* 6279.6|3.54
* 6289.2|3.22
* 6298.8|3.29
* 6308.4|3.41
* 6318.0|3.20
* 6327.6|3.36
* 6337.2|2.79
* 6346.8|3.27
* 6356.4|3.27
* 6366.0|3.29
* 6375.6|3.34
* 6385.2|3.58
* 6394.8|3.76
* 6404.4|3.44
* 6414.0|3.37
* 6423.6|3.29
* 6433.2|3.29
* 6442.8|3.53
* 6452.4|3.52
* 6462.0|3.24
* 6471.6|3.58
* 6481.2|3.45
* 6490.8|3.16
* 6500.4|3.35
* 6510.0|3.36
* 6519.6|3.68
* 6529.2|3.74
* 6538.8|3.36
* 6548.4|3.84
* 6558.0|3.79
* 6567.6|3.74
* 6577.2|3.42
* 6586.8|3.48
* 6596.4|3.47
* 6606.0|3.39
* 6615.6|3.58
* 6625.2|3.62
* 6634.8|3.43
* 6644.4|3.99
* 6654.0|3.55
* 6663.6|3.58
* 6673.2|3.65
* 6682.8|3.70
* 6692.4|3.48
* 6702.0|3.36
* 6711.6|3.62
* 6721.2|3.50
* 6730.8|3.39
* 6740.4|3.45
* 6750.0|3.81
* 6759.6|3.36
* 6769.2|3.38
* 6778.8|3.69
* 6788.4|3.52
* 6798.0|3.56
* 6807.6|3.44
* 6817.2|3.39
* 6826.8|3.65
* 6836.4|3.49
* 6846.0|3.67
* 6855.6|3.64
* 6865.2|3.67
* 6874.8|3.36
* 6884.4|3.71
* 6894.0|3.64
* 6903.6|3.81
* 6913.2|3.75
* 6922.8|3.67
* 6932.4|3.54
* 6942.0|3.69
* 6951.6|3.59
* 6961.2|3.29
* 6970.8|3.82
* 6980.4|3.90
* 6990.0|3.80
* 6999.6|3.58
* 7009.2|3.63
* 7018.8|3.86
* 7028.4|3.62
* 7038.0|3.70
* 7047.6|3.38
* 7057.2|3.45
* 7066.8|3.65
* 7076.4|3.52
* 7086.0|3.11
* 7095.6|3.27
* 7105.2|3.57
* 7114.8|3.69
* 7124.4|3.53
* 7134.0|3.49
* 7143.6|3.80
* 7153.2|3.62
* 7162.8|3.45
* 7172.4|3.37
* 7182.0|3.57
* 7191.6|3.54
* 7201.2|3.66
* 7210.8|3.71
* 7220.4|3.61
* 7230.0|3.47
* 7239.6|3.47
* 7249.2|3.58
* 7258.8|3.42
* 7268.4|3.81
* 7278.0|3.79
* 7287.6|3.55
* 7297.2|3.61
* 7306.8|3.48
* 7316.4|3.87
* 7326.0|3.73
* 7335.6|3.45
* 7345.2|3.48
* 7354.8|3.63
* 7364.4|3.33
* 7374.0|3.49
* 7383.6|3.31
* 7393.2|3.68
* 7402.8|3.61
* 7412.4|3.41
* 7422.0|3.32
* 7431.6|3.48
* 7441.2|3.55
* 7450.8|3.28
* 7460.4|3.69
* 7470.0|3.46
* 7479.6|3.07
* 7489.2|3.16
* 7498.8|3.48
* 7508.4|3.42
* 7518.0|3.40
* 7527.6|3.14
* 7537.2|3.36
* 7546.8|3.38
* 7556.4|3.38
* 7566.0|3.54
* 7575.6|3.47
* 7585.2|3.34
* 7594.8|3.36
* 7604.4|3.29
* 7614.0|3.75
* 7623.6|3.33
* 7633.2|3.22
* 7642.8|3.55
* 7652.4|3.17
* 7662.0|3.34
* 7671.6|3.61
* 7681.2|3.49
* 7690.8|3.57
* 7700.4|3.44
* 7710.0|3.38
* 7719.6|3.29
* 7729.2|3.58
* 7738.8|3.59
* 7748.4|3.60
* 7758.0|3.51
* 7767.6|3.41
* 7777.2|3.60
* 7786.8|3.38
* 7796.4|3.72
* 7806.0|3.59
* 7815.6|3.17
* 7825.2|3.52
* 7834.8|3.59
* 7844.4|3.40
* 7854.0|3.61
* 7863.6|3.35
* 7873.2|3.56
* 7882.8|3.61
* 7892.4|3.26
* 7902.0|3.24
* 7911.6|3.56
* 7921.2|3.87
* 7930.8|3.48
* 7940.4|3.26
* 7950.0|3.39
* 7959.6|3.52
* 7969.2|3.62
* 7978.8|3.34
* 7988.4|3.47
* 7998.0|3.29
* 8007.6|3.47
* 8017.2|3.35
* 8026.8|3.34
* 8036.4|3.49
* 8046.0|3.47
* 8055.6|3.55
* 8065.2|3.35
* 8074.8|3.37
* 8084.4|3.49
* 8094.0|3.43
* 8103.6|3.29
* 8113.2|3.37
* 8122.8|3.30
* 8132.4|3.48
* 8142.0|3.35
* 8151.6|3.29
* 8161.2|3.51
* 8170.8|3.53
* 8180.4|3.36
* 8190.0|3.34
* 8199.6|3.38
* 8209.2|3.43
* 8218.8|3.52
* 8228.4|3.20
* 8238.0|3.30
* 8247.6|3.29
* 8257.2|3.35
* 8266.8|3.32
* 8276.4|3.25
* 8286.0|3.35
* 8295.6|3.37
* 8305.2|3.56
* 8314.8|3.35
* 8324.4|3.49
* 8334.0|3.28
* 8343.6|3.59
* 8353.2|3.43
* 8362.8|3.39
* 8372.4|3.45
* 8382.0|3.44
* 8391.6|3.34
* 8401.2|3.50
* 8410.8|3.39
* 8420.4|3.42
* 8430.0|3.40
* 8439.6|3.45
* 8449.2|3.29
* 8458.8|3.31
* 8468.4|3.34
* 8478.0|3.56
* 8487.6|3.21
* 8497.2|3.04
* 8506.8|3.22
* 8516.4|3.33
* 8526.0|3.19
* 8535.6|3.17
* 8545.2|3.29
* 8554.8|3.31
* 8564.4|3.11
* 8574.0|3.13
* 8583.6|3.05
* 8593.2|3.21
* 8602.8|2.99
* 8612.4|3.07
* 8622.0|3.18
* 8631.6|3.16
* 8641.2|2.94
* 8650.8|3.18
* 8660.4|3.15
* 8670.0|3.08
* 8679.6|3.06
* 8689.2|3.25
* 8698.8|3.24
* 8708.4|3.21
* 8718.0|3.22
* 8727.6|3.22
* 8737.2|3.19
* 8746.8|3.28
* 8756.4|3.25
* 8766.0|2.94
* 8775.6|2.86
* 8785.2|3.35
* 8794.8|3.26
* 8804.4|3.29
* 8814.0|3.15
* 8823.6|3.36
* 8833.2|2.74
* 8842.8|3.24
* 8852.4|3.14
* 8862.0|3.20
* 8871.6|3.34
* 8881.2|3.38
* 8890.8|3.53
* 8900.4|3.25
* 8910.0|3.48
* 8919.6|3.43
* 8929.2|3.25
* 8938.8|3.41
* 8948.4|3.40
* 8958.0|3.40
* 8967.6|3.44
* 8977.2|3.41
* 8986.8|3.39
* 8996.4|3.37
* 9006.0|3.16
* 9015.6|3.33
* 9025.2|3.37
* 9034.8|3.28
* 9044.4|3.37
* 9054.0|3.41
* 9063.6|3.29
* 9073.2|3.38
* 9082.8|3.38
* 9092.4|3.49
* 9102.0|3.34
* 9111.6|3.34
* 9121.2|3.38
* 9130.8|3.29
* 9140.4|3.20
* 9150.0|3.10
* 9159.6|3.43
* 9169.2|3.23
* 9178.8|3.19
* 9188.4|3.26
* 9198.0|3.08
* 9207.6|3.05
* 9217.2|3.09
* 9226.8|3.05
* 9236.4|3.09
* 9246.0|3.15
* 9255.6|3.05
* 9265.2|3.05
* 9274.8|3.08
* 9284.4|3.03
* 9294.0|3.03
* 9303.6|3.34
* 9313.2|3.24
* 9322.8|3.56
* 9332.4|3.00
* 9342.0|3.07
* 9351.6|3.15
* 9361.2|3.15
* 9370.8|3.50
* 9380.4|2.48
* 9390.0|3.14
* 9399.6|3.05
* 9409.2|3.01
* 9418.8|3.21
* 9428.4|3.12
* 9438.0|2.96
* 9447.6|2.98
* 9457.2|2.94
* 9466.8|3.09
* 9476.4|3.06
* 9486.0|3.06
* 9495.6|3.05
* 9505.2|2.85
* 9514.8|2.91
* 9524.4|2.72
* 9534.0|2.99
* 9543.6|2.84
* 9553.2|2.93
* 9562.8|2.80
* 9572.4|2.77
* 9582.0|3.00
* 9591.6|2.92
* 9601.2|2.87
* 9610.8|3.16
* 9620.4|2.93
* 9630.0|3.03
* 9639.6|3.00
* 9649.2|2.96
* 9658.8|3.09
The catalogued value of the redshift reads 0.203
